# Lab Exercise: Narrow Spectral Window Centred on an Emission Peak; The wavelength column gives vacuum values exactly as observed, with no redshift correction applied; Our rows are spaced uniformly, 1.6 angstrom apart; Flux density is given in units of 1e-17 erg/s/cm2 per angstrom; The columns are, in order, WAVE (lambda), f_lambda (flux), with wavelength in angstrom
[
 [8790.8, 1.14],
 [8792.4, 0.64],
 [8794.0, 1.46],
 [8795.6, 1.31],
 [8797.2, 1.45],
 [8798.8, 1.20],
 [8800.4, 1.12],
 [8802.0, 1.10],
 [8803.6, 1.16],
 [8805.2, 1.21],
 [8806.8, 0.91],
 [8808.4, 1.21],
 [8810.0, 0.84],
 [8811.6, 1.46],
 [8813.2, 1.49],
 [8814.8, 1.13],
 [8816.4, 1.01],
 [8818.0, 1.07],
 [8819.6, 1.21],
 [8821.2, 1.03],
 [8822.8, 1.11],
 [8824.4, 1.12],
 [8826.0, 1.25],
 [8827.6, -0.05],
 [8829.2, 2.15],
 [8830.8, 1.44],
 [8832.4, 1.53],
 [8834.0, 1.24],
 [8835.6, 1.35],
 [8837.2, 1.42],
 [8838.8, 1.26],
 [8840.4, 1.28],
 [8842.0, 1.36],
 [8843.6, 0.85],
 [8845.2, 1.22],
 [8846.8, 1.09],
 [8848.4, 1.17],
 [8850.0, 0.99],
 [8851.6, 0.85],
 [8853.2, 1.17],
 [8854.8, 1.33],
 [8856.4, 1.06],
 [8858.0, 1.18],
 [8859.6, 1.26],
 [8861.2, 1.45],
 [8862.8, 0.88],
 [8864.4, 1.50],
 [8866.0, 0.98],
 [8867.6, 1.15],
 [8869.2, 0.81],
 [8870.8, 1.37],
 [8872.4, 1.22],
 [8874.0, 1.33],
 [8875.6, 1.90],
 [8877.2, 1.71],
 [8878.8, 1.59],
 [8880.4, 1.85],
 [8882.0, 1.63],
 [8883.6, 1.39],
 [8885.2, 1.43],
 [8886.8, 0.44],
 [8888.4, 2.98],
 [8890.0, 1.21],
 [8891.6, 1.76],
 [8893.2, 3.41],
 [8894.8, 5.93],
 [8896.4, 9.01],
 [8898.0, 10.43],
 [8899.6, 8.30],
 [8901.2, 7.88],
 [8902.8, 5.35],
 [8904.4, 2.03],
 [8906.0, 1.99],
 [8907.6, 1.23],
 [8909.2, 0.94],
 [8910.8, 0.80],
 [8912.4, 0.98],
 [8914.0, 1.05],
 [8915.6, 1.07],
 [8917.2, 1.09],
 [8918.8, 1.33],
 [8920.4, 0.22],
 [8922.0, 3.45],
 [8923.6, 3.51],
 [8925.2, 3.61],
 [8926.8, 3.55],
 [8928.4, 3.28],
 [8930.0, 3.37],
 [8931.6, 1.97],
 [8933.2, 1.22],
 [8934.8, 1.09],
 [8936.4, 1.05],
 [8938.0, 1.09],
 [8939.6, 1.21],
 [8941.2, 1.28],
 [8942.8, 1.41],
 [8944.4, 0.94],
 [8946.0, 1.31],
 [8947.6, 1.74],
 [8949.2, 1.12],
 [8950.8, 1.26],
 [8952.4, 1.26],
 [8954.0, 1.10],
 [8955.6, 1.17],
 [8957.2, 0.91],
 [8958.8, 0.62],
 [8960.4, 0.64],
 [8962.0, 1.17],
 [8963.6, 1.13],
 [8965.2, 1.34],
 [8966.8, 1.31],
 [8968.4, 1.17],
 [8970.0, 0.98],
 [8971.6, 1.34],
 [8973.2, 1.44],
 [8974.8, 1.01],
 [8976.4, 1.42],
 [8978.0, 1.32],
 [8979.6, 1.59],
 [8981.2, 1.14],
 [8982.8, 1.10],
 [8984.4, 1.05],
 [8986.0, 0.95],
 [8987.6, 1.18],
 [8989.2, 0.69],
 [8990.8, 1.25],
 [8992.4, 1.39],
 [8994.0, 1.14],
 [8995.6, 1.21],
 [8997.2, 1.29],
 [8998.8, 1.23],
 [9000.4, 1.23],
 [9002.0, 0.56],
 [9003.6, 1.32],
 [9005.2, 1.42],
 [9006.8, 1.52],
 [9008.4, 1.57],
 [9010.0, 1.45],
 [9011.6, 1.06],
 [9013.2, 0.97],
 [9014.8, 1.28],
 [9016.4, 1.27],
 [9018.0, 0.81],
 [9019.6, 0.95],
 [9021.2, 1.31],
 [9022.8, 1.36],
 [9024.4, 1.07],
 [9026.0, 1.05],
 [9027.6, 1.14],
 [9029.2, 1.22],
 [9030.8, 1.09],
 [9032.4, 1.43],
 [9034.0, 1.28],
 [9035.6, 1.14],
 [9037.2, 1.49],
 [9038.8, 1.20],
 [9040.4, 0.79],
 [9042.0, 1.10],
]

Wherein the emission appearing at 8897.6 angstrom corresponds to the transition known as H-alpha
